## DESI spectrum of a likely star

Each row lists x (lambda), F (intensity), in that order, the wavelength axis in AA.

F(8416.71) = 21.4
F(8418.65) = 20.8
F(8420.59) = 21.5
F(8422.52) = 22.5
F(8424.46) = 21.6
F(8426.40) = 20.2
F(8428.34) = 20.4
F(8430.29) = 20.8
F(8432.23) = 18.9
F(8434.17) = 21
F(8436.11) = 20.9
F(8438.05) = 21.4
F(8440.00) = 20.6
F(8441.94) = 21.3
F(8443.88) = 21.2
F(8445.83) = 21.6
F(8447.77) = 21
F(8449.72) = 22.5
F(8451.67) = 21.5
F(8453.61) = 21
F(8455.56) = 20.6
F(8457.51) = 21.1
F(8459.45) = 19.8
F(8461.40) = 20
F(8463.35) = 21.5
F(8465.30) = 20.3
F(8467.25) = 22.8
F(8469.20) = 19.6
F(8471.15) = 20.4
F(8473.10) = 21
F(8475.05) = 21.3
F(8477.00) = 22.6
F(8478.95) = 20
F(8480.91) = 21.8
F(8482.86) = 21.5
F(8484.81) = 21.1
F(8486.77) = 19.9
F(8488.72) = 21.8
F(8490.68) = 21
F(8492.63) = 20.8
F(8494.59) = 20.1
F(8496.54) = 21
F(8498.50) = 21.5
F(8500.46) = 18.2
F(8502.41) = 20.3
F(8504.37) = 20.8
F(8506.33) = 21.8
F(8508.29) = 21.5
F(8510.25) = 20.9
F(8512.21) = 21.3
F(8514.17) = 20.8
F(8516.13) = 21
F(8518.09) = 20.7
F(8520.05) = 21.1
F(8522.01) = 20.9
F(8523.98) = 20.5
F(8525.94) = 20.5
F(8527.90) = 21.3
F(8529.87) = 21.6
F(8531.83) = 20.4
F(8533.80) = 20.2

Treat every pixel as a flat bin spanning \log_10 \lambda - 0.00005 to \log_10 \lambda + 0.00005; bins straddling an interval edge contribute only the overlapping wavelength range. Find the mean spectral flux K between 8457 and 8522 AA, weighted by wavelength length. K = 20.9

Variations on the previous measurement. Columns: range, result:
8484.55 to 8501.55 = 20.6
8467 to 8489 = 21.1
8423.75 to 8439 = 20.6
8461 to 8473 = 20.8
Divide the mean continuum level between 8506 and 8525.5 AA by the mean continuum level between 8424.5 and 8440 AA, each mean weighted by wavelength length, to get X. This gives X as 1.02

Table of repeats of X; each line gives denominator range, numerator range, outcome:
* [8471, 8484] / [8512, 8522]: 0.98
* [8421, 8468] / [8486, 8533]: 0.99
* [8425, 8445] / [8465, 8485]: 1.02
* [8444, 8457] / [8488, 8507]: 0.97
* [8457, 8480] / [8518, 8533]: 1.00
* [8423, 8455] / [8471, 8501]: 1.00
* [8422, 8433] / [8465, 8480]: 1.02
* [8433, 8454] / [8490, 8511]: 0.97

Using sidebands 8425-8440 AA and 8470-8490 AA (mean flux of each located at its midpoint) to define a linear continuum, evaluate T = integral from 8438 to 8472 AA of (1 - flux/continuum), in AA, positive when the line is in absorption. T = -0.3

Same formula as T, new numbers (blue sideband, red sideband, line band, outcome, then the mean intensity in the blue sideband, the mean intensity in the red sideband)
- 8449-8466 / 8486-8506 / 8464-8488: -0.3 AA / 20.9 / 20.6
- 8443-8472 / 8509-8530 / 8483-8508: 0.3 AA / 21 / 20.9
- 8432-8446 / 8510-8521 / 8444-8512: 0.0 AA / 20.9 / 21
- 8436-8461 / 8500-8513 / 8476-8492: -0.2 AA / 21.1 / 20.8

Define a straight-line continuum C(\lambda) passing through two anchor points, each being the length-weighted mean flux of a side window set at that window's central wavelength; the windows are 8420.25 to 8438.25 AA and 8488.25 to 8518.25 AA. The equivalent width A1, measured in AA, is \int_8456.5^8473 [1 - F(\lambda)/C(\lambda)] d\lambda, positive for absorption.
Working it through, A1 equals 0.1 AA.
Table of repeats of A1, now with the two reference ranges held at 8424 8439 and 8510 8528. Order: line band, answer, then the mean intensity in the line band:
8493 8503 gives 0.27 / 20.3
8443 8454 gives -0.44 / 21.5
